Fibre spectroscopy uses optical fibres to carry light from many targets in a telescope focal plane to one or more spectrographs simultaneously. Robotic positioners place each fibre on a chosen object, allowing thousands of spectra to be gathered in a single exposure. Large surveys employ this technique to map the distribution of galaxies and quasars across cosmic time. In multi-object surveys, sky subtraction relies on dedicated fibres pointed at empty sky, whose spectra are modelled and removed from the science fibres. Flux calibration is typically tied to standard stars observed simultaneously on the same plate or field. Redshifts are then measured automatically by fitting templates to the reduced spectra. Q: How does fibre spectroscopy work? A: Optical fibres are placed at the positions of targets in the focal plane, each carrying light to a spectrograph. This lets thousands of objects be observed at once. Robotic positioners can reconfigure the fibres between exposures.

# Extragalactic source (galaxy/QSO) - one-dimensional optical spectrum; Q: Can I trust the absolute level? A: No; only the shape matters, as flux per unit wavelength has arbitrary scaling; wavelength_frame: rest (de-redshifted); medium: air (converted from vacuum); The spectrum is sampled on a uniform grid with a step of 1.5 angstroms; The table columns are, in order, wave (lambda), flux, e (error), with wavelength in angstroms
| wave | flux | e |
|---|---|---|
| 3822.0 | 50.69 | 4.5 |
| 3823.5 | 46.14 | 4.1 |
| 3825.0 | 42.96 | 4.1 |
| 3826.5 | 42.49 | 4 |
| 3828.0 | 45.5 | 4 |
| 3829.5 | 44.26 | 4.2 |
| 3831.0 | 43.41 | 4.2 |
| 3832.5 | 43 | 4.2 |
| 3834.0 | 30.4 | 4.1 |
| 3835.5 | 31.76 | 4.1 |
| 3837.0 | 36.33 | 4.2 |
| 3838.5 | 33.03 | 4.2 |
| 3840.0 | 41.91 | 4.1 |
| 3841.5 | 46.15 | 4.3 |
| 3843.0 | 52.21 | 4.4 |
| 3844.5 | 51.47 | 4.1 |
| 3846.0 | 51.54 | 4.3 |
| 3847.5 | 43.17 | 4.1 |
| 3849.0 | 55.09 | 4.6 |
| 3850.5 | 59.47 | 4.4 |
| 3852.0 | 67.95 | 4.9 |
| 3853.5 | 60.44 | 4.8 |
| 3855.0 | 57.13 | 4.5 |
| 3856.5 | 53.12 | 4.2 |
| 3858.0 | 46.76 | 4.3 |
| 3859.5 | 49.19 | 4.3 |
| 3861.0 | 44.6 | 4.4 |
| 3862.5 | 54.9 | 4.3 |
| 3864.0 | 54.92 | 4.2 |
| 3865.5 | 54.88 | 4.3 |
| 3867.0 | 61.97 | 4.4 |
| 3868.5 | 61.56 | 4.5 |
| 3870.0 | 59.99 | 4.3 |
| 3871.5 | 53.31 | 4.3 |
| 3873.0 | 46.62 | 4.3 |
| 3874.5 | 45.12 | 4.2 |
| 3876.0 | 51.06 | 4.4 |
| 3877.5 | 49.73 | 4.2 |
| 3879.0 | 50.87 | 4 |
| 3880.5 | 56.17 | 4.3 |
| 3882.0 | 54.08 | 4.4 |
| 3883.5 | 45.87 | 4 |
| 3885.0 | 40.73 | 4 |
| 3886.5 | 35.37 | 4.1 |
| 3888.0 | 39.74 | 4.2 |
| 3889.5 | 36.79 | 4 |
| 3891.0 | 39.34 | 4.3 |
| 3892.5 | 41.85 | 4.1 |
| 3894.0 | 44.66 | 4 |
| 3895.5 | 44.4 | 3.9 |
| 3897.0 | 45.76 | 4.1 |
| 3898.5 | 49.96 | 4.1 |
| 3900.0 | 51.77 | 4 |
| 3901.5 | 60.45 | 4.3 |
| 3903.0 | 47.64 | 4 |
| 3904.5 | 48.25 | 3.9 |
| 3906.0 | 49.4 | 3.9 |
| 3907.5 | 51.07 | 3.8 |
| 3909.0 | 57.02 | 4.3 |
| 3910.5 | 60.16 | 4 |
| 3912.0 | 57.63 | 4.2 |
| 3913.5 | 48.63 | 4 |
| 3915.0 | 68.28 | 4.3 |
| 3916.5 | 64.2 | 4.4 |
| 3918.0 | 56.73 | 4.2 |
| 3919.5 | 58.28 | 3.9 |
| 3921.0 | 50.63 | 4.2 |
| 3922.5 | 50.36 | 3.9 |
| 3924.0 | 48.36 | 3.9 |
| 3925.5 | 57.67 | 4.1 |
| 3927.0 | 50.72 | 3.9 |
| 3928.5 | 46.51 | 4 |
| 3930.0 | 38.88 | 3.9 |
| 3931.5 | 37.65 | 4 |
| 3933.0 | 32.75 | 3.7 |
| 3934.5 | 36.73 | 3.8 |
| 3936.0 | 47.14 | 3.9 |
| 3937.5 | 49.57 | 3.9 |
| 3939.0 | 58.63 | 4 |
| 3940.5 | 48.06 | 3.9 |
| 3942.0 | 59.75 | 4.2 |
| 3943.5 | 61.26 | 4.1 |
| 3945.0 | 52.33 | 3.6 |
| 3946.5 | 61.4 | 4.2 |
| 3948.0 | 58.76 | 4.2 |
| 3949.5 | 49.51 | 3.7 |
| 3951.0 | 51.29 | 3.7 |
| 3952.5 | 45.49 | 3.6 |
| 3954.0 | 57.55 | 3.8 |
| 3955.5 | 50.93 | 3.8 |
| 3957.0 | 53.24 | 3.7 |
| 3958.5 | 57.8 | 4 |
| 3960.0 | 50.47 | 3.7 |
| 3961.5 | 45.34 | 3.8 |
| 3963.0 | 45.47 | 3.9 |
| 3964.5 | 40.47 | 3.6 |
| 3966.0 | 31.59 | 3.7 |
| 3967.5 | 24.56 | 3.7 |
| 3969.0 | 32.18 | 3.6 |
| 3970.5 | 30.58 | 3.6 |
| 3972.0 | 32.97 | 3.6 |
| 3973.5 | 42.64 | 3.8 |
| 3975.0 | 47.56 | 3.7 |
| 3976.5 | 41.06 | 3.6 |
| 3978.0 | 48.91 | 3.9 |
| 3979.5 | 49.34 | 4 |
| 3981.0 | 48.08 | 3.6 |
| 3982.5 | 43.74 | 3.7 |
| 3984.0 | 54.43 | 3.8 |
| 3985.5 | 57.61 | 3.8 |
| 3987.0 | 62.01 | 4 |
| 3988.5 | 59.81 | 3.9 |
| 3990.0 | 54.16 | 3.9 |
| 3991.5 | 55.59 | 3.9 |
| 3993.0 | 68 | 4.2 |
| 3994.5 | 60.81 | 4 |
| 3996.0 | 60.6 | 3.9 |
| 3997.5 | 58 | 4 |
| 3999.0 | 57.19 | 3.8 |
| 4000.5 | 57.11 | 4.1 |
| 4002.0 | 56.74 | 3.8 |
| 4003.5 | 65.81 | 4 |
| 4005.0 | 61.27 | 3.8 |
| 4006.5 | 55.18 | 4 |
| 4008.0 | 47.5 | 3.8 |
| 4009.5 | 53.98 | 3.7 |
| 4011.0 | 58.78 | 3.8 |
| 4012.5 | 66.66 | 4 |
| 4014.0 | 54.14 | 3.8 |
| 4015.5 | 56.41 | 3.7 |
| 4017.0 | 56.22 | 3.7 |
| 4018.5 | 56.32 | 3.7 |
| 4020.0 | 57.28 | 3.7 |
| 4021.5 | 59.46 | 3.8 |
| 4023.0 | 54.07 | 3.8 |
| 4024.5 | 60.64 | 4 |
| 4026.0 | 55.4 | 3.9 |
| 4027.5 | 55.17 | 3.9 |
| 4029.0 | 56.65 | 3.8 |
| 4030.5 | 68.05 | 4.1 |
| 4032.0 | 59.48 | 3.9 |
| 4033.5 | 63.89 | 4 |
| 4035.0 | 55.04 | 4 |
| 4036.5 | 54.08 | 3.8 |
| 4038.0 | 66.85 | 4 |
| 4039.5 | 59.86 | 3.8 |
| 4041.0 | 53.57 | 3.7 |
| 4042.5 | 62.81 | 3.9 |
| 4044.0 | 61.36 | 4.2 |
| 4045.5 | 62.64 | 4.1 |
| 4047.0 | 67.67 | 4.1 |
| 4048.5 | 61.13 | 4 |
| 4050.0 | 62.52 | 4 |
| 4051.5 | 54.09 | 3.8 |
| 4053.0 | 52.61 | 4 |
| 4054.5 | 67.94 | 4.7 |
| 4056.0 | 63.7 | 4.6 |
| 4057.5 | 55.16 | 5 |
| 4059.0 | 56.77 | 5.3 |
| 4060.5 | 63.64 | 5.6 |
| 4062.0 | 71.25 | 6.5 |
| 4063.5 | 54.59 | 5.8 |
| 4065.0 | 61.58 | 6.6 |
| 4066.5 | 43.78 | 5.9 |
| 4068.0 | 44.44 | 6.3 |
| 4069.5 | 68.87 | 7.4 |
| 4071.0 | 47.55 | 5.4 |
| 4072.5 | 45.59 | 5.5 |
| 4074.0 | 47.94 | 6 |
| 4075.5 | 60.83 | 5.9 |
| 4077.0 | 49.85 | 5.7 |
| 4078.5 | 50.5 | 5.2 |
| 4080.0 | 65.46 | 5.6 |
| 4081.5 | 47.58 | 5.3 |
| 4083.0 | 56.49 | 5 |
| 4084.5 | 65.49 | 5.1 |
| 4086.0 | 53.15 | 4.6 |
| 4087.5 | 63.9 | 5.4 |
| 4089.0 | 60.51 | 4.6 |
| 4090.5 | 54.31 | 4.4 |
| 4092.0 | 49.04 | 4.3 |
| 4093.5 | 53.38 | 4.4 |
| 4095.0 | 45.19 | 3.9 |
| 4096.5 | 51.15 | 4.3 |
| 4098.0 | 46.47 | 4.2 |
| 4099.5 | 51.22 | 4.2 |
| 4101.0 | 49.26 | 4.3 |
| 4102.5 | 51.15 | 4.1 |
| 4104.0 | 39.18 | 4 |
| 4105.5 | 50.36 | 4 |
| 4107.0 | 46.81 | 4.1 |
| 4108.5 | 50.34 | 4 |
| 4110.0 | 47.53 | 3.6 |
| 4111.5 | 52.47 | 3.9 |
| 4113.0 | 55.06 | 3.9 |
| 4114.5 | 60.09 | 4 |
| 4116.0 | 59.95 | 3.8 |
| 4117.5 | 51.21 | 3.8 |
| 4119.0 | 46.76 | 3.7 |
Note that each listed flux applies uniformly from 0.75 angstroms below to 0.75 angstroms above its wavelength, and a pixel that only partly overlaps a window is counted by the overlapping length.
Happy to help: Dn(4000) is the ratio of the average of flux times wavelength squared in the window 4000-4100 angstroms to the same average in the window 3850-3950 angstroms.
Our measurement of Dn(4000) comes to 1.2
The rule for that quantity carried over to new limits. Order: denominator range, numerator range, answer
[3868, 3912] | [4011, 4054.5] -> 1.30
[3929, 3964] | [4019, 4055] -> 1.25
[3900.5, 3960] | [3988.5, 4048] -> 1.18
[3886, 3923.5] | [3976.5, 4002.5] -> 1.15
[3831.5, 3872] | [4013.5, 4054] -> 1.29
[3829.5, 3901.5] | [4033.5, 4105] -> 1.28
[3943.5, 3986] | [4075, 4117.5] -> 1.21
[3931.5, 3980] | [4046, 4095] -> 1.29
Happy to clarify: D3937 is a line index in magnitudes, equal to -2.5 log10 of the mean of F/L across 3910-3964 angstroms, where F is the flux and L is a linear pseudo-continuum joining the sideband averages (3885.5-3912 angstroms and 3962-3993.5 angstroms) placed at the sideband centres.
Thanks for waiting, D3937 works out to -0.11 mag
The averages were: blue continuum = 47.5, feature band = 51.8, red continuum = 46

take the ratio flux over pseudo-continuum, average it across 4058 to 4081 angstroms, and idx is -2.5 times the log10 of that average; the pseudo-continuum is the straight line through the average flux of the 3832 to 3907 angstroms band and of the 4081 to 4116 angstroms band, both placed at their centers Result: -0.07 mag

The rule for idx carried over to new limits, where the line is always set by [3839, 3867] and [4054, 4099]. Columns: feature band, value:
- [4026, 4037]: -0.075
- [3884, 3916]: 0.098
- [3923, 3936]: 0.214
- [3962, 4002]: 0.116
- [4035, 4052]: -0.102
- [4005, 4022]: -0.040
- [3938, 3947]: -0.056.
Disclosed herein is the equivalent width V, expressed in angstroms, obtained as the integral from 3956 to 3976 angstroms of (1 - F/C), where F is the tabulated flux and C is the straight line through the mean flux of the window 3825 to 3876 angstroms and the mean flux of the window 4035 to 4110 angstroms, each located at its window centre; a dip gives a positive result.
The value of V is 4.26 angstroms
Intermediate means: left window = 49.1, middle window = 41.3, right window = 55.5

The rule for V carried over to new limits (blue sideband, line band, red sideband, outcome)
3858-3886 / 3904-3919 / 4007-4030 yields -0.92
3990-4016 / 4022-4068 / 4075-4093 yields -1.59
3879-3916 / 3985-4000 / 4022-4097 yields -1.51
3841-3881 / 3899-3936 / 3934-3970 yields -0.48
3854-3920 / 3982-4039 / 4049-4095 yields -3.67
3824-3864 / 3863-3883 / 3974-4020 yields -1.98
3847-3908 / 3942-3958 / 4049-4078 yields -0.53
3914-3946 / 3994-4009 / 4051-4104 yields -1.41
